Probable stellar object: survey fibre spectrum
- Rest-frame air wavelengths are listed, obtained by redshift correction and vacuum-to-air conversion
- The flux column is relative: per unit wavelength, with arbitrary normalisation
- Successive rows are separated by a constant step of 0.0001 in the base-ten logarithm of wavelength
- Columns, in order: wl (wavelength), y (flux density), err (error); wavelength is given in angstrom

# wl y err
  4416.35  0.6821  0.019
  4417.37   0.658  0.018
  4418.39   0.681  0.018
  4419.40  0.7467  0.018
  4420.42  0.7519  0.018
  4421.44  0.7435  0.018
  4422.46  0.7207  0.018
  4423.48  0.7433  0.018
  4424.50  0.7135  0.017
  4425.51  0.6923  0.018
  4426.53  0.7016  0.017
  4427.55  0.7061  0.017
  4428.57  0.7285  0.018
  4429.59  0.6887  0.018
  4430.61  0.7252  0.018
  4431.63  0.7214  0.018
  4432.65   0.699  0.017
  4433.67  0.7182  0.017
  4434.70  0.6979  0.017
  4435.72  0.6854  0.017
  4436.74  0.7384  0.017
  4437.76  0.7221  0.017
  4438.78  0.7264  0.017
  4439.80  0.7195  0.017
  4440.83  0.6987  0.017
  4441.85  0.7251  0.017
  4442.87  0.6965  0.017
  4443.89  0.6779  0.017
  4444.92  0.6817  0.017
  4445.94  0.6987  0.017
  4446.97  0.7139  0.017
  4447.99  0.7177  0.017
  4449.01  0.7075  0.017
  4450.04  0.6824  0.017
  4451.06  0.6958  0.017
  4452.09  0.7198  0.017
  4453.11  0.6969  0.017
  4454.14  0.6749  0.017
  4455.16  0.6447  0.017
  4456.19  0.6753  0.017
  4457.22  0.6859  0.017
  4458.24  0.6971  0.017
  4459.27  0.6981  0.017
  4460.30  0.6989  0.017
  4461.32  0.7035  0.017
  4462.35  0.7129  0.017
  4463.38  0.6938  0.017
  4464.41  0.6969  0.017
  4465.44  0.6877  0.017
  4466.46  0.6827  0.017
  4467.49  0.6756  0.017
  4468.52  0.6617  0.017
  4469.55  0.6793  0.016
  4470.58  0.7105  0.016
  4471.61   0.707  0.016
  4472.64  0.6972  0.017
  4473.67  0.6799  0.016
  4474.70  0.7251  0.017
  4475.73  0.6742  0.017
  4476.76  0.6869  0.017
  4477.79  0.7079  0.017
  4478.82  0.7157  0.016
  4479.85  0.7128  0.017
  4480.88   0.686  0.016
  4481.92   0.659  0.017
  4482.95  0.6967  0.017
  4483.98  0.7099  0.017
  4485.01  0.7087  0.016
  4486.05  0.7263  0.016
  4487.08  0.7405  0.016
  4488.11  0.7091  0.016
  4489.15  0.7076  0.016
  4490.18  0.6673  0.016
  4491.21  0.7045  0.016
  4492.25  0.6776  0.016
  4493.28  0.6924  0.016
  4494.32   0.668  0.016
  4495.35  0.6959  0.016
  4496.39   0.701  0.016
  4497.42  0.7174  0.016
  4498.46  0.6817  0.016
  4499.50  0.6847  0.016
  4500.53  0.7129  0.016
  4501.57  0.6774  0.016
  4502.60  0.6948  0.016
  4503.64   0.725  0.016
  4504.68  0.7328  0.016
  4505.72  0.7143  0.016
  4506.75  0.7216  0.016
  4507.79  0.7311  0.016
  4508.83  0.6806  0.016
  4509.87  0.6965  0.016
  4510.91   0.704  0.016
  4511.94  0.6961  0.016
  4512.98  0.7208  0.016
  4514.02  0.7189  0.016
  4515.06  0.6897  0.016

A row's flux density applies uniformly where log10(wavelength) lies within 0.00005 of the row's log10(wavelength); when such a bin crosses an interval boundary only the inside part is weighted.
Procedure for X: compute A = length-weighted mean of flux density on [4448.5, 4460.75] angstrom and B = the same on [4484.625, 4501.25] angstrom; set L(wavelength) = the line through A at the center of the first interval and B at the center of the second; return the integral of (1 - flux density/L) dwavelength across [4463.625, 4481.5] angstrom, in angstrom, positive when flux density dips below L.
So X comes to 0.0 angstrom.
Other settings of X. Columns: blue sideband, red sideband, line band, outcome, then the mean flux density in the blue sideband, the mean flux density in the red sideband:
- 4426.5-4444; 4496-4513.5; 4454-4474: 0.6 angstrom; 0.711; 0.706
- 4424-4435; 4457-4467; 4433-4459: 0.1 angstrom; 0.709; 0.696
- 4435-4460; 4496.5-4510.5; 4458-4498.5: 0.3 angstrom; 0.699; 0.705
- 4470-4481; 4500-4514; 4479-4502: 0.2 angstrom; 0.701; 0.709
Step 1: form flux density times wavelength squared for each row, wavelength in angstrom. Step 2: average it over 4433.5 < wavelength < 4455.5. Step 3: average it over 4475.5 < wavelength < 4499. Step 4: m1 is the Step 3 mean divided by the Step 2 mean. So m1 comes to 1.01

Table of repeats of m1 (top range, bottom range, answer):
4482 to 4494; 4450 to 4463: 1.03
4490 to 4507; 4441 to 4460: 1.03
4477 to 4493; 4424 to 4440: 1.01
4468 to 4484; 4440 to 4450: 1.00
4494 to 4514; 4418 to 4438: 1.02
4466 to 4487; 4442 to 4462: 1.01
